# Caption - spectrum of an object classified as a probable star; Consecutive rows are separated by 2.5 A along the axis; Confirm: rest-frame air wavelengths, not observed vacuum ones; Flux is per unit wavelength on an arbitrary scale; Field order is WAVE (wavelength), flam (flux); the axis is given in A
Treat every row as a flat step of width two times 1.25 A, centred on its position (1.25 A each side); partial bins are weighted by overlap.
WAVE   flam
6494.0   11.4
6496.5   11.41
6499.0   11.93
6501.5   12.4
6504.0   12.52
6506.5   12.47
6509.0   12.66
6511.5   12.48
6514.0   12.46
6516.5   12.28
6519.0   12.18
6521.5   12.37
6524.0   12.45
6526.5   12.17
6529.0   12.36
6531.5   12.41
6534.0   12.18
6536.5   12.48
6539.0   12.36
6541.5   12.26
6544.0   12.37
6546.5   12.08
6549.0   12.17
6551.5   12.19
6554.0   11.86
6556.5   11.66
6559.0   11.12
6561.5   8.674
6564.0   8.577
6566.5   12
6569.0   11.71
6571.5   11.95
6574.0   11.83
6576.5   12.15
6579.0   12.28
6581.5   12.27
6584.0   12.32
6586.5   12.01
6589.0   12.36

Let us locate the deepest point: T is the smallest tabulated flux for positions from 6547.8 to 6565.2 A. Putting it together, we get 8.577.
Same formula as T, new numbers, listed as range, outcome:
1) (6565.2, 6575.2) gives 11.71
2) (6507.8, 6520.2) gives 12.18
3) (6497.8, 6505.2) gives 11.93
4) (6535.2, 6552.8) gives 12.08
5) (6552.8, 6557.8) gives 11.66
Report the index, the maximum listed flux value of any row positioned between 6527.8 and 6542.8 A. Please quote 12.48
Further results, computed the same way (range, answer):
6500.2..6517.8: 12.66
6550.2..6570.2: 12.19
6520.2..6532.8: 12.45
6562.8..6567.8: 12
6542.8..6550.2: 12.37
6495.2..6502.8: 12.4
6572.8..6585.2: 12.32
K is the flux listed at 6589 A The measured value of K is 12.36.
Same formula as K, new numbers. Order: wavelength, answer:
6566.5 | 12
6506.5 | 12.47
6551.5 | 12.19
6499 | 11.93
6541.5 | 12.26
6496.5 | 11.41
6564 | 8.577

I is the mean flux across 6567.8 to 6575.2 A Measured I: 11.8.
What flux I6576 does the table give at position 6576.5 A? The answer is 12.15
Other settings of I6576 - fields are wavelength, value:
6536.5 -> 12.48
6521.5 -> 12.37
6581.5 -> 12.27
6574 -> 11.83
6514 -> 12.46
